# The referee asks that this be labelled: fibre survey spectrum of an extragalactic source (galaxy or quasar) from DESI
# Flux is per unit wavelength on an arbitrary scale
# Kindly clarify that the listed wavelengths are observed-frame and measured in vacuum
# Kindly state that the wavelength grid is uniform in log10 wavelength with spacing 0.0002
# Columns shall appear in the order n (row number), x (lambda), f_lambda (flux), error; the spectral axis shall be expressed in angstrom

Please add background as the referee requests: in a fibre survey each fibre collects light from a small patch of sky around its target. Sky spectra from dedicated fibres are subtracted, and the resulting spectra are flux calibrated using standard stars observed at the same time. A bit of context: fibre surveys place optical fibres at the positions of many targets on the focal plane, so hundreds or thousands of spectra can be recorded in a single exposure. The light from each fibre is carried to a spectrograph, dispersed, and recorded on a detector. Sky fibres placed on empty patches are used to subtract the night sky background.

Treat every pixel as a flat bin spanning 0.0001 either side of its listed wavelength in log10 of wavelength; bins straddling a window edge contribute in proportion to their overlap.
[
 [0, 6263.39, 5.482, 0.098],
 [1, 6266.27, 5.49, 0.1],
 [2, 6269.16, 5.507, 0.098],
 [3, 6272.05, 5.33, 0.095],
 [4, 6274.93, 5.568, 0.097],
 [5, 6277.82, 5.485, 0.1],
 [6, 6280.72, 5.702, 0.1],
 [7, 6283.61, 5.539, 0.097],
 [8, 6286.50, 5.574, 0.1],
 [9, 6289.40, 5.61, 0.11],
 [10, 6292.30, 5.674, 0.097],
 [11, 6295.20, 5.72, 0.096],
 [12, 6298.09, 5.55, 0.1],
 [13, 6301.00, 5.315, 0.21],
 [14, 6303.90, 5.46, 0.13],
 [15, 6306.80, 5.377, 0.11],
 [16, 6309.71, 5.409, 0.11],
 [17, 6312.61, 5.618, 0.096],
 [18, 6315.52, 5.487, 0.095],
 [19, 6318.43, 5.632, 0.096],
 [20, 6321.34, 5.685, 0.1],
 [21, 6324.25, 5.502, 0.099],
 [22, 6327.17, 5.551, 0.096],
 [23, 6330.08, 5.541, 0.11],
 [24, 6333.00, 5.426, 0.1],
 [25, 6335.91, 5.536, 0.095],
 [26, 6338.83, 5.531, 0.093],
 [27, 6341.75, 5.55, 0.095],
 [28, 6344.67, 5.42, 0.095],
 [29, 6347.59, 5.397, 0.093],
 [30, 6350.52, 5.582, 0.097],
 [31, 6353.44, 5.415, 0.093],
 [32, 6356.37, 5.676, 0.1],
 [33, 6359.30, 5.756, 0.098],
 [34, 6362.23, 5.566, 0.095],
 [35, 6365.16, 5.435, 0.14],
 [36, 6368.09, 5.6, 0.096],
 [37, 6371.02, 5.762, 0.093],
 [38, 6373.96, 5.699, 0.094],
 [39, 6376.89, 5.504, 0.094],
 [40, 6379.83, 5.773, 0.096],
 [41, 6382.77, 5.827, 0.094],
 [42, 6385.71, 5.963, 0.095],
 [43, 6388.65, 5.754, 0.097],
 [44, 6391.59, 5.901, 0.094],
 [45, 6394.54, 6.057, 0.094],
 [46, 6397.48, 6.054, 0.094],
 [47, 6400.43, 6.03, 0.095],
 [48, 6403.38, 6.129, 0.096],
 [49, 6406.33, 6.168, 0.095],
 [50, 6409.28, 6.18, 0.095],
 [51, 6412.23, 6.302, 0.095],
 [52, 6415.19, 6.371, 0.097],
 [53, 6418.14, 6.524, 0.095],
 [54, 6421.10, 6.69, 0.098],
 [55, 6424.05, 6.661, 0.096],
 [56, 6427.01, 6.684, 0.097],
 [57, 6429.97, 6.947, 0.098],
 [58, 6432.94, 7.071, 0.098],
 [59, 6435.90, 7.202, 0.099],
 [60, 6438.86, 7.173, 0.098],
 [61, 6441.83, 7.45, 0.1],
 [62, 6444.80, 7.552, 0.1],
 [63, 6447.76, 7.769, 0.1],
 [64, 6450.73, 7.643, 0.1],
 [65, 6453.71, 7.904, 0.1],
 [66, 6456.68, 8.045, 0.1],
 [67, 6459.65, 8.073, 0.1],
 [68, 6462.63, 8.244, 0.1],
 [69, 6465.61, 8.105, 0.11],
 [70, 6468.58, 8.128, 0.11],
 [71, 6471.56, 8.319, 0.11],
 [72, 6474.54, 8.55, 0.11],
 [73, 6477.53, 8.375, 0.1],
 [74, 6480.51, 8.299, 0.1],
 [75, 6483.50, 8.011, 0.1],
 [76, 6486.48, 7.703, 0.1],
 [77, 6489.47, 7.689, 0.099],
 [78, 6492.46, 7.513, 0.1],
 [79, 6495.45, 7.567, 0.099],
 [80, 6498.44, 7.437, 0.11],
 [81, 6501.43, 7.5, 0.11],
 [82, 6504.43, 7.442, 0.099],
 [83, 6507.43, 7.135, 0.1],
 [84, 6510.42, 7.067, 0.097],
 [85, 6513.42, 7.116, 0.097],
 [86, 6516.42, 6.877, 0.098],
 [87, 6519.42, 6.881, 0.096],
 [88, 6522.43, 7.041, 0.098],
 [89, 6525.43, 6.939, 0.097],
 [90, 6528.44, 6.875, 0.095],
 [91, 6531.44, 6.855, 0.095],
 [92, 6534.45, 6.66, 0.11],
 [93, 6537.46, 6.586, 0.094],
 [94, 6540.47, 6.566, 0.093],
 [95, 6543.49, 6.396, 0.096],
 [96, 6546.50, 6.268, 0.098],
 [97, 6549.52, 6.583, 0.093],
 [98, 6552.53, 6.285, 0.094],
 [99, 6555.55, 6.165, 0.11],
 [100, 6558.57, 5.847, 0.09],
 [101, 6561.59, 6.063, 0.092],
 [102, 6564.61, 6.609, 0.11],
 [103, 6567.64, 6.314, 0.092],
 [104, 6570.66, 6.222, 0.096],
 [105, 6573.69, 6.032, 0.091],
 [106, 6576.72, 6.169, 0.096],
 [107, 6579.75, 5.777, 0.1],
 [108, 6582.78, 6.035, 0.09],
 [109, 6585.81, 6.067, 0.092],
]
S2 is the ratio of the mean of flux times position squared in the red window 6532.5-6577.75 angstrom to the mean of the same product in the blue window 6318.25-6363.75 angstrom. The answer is 1.22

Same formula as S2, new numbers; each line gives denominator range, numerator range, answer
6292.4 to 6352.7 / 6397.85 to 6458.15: 1.30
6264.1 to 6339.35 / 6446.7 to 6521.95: 1.48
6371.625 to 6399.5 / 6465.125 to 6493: 1.43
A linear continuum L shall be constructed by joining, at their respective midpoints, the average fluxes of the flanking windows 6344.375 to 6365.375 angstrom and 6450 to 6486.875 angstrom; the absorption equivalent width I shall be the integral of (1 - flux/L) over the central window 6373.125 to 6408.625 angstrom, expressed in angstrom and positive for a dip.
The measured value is 2.48 angstrom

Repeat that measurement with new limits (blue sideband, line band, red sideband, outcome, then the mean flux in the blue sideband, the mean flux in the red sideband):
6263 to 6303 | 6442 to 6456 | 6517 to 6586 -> -3.8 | 5.54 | 6.41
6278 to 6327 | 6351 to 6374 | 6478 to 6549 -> 1.5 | 5.55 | 7.16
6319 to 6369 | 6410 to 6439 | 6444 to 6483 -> 2.1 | 5.54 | 8.09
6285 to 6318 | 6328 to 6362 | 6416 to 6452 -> 2.9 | 5.53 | 7.1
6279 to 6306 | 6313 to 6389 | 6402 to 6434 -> 5.2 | 5.57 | 6.51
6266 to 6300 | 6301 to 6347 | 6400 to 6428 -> 2.5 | 5.56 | 6.38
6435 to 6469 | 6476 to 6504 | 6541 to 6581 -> -2.1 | 7.77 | 6.22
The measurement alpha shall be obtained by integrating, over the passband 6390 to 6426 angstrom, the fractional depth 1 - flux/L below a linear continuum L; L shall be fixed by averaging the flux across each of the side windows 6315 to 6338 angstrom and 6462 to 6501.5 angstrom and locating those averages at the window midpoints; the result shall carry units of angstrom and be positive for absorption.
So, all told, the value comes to 2.97 angstrom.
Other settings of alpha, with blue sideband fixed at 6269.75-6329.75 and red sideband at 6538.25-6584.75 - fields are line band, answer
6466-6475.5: -3.7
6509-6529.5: -2.9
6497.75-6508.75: -2.4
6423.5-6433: -1.5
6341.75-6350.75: 0.3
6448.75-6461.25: -4.1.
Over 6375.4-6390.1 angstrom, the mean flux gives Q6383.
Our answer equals 5.77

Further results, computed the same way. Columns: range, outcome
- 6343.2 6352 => 5.47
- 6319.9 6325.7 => 5.6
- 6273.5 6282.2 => 5.58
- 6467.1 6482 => 8.33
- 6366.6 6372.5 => 5.68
